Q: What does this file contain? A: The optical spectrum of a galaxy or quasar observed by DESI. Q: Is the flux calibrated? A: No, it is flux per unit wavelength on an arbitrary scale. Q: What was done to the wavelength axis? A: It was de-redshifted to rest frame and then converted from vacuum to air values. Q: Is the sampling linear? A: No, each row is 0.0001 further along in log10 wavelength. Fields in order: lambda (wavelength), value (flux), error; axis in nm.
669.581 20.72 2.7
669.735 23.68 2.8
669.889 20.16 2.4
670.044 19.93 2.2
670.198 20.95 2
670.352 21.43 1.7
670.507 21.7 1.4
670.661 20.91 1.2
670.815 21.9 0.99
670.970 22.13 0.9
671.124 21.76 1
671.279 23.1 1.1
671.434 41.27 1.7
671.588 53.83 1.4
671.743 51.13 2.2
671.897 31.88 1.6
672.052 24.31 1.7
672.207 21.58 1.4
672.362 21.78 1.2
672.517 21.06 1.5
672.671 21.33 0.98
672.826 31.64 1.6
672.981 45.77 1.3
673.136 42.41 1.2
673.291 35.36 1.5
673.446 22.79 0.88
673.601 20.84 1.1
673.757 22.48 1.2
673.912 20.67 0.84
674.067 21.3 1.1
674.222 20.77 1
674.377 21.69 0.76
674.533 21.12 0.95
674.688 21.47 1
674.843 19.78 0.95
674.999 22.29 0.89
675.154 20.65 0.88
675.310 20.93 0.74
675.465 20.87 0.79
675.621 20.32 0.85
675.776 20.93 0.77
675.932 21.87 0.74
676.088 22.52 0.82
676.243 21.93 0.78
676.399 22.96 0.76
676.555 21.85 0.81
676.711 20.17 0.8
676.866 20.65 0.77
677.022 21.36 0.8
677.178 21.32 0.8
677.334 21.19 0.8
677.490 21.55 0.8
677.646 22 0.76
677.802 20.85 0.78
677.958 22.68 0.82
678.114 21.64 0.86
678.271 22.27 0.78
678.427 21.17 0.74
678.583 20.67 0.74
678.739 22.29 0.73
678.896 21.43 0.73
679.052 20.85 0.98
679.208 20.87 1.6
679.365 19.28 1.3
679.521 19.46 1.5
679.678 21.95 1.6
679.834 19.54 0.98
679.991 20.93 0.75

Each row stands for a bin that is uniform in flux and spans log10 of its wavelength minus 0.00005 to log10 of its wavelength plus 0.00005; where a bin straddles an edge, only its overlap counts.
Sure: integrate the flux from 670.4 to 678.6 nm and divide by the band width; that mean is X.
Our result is 24.6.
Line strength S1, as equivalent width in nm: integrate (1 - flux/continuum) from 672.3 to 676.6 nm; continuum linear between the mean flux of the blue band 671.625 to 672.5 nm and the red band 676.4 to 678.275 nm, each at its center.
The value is 0.42 nm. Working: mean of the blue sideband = 30.6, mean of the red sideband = 21.5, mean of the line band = 23.9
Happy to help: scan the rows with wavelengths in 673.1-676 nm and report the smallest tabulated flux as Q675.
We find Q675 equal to 19.78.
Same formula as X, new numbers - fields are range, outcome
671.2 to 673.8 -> 31.4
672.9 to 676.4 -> 24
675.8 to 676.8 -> 21.8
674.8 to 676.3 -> 21.2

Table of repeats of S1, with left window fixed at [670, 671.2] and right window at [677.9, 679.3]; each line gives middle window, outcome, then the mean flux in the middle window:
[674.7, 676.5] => 0.01 nm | 21.4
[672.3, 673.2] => -0.39 nm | 30.7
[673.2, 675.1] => -0.11 nm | 22.7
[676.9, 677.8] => 0.00 nm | 21.4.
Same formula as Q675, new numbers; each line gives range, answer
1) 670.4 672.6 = 20.91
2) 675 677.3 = 20.17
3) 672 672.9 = 21.06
